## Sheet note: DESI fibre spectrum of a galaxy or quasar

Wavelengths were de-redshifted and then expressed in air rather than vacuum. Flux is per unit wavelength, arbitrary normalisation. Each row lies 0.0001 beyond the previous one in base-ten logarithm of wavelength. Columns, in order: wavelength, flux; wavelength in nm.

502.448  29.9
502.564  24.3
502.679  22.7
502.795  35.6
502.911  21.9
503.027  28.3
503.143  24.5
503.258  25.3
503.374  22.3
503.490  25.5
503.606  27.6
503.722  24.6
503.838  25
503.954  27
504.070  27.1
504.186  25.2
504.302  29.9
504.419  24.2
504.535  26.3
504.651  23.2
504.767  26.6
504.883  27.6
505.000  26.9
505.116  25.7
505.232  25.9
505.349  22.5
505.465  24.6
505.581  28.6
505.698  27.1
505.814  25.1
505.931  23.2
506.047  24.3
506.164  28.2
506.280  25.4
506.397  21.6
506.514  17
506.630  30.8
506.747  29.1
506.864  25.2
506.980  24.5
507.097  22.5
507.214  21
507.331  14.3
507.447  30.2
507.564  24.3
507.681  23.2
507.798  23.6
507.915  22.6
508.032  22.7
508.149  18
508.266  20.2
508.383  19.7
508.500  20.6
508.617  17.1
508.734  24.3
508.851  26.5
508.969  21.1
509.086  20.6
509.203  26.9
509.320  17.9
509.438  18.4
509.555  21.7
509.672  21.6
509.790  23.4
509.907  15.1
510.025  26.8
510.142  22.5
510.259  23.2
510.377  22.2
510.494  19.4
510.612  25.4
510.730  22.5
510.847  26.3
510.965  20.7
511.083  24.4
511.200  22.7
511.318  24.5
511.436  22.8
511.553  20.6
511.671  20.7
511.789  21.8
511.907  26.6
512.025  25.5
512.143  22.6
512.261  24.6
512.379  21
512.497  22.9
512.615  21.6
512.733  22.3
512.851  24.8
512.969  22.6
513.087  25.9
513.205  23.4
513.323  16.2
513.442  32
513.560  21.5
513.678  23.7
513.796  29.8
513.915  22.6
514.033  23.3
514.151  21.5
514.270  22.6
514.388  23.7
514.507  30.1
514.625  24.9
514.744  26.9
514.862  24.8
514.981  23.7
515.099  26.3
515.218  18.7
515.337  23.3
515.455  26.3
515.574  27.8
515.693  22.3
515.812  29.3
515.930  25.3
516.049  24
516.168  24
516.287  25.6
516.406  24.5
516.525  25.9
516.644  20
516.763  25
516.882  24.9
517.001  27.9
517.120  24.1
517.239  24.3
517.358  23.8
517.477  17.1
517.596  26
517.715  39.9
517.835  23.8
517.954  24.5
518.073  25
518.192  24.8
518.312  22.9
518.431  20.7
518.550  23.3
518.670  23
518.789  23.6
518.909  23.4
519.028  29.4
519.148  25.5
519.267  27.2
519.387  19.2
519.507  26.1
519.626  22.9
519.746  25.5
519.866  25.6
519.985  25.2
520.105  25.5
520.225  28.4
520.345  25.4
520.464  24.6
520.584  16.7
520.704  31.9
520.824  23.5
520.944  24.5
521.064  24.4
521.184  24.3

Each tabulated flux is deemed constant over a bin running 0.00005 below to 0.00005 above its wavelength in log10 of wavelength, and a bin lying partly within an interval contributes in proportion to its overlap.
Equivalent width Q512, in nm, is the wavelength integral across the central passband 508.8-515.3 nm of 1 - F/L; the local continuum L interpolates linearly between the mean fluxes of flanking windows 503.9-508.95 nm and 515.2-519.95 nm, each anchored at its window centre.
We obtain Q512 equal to 0.34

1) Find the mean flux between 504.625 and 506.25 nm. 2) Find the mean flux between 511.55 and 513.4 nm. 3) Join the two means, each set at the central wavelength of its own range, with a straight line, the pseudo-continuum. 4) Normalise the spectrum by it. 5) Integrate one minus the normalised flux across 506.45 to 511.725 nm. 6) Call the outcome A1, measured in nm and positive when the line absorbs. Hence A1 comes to 0.39 nm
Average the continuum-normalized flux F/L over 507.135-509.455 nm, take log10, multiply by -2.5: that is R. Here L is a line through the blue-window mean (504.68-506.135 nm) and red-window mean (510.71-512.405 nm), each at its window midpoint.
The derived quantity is 0.131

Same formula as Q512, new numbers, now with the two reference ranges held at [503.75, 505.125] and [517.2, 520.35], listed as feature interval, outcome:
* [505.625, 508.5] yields 0.278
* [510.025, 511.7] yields 0.178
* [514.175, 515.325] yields 0.035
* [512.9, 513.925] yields 0.045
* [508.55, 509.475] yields 0.148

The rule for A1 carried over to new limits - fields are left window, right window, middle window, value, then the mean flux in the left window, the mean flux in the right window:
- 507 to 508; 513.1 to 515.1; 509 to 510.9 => 0.108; 22.8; 24.5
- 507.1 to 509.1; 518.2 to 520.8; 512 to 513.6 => -0.027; 21.8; 24.6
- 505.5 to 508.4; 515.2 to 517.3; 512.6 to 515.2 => 0.027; 23.8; 24.7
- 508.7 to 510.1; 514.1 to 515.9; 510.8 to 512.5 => -0.003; 22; 24.8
